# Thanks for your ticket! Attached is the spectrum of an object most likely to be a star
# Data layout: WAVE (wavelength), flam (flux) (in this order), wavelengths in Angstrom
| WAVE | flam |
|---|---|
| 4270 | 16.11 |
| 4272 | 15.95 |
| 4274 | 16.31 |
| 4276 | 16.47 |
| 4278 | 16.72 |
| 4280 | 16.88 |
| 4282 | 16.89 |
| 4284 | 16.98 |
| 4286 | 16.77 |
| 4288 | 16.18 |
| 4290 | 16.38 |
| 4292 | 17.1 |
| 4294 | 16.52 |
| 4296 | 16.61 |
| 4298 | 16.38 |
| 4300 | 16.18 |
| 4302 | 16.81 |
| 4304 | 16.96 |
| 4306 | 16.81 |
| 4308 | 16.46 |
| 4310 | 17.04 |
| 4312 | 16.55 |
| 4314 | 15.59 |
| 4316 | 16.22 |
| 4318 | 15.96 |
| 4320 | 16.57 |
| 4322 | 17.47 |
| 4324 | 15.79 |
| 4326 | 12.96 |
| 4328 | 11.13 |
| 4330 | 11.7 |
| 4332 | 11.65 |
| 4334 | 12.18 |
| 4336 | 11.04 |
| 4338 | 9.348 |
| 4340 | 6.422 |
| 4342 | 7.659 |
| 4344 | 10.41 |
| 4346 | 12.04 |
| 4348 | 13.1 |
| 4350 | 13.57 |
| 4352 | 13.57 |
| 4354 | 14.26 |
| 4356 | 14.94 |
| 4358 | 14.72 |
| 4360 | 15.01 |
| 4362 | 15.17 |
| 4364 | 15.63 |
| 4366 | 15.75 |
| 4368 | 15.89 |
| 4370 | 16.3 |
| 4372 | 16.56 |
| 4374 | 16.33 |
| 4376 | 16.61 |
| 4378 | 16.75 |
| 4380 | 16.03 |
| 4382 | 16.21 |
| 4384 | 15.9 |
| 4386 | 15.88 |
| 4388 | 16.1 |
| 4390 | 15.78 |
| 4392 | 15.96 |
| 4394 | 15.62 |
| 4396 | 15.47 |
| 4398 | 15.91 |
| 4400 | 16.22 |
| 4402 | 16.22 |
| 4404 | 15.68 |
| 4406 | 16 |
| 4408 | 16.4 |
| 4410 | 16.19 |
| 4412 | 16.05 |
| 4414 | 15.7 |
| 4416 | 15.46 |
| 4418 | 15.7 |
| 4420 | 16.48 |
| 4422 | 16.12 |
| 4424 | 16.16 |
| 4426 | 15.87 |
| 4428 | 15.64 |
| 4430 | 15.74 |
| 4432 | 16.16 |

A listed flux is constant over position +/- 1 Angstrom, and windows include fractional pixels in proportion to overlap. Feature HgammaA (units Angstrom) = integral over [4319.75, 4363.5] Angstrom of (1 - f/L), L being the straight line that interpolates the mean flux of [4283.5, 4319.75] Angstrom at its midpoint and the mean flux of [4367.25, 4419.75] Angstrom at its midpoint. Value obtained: 9.6 Angstrom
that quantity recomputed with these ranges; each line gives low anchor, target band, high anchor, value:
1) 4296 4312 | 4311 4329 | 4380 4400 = 1.3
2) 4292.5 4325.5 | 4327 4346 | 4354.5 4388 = 6.9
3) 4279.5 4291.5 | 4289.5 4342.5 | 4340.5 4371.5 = 3.3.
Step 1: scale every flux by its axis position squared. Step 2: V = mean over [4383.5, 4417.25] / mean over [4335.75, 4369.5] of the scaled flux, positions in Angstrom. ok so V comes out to 1.3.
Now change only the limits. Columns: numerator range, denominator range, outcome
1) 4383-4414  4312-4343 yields 1.28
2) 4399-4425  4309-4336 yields 1.15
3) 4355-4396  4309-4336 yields 1.12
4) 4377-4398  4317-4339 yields 1.24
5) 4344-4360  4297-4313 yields 0.84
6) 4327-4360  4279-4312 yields 0.73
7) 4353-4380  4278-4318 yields 0.98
